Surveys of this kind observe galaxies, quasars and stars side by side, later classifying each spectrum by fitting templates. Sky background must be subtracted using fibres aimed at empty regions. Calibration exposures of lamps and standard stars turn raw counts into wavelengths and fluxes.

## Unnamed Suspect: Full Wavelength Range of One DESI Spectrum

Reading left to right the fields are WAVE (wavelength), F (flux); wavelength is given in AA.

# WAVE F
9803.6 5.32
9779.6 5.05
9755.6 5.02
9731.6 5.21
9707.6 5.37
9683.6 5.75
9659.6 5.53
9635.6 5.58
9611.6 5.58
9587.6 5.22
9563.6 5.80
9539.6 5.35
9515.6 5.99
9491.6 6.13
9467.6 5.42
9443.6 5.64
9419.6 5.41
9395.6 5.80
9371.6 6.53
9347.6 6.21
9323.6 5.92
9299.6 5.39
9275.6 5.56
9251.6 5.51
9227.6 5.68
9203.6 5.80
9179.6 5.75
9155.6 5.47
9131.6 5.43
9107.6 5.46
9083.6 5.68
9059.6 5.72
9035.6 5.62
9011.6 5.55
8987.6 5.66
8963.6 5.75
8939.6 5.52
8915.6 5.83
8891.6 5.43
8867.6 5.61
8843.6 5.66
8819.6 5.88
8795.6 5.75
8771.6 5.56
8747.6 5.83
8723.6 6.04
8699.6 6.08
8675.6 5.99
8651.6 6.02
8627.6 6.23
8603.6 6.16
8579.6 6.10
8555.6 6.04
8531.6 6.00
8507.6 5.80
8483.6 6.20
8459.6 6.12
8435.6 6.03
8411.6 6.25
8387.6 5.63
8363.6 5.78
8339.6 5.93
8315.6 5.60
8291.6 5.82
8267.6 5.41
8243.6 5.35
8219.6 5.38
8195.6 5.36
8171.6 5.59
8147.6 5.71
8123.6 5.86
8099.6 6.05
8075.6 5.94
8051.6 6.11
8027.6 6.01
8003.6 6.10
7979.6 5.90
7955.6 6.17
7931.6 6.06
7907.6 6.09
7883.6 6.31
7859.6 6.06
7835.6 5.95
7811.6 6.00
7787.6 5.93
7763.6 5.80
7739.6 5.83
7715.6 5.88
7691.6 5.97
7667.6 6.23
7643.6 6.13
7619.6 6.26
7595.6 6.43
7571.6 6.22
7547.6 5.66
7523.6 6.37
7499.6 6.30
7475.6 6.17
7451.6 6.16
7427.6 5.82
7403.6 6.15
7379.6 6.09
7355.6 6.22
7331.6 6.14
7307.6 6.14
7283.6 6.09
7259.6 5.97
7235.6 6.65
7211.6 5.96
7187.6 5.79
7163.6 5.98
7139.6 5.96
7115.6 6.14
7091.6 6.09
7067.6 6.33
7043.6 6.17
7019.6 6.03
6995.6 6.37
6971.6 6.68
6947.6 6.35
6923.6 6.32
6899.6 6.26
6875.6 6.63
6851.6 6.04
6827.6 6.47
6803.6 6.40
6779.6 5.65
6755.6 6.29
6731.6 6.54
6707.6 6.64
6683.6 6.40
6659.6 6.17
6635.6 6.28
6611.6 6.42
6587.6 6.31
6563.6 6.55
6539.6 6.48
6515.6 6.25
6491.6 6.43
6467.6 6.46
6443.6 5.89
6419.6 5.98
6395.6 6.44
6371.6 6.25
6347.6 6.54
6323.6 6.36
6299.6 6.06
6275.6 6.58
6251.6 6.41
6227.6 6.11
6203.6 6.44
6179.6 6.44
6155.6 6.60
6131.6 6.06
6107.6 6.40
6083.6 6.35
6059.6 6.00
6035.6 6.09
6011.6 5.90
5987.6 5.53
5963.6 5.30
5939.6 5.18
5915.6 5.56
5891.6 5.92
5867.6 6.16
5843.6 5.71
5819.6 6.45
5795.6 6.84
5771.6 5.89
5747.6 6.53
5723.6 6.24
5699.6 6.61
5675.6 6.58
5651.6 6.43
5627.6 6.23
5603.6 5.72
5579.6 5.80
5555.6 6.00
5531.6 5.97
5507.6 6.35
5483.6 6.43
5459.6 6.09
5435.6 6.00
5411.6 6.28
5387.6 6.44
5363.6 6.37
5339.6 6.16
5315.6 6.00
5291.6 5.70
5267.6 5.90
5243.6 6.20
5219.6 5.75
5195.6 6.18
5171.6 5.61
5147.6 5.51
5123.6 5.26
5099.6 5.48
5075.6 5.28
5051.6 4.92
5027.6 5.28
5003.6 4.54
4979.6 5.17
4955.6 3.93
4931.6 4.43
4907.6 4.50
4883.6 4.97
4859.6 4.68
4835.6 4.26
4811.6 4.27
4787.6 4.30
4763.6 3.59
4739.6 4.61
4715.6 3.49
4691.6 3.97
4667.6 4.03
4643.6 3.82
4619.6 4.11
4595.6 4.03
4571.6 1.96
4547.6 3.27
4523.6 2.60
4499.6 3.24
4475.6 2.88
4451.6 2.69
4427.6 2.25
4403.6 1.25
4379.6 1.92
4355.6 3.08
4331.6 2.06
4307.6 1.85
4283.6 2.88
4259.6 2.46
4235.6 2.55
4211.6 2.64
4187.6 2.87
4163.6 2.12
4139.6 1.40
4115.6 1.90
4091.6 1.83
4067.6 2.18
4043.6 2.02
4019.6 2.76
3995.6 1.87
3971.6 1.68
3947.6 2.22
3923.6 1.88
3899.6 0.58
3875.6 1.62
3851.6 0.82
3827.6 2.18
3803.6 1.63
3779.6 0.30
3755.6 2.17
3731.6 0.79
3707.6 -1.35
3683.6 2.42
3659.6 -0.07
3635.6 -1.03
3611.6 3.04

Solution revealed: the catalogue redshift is 0.15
